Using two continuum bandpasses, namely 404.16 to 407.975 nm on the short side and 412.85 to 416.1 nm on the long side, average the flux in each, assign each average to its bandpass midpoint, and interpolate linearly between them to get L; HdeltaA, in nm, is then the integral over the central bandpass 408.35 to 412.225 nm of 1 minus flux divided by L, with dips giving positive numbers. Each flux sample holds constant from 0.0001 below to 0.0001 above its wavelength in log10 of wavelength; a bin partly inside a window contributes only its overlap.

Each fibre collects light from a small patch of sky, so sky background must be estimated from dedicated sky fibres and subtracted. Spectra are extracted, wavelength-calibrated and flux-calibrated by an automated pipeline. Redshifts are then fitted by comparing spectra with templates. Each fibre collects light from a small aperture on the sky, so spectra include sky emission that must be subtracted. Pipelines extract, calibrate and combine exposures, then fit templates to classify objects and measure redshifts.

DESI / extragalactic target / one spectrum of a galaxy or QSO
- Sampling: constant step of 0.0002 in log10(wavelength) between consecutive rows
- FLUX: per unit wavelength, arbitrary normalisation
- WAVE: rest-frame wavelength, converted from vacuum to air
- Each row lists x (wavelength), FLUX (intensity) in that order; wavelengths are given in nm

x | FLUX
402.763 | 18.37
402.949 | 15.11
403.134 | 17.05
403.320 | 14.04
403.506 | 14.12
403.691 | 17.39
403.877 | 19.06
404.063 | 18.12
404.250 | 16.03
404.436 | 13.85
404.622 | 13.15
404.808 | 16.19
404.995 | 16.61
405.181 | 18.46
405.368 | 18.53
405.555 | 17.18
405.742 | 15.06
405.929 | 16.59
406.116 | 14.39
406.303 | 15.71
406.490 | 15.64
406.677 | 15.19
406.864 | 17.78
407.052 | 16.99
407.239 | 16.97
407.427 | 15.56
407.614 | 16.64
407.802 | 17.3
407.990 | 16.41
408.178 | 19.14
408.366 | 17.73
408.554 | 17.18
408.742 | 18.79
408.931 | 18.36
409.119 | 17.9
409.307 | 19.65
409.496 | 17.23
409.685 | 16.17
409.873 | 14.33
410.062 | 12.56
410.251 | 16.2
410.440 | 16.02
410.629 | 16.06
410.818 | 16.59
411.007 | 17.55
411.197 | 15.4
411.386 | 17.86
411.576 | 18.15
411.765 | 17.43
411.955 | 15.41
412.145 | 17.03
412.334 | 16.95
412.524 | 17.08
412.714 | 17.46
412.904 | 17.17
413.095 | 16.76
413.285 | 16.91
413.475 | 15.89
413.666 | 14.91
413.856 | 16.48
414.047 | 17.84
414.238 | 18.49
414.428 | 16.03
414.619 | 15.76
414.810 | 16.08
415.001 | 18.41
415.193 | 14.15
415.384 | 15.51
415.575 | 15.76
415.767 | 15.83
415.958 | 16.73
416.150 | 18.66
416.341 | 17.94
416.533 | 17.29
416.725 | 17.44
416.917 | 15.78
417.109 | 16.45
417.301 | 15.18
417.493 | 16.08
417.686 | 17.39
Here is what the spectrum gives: -0.12 nm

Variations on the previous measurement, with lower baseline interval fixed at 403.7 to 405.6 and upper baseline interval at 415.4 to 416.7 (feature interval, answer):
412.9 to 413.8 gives 0.04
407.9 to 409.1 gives -0.08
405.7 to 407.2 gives 0.07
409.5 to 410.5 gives 0.10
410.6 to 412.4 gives 0.00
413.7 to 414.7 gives 0.01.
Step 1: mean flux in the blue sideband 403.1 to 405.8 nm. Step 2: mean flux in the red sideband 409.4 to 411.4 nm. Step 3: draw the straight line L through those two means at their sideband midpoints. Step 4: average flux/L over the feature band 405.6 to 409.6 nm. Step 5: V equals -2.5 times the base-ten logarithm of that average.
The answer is -0.056 mag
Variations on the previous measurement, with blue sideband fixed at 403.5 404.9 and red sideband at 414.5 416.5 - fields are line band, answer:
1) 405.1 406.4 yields -0.02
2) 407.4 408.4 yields -0.06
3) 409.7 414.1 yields 0.00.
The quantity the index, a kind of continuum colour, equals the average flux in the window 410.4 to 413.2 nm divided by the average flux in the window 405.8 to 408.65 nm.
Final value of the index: 1.0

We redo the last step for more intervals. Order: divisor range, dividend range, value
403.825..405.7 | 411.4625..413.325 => 1.03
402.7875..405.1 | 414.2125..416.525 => 1.04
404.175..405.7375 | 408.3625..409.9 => 1.09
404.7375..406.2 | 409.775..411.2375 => 0.94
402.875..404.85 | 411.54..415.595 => 1.05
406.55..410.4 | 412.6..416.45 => 0.99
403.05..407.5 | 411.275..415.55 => 1.03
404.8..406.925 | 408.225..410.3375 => 1.03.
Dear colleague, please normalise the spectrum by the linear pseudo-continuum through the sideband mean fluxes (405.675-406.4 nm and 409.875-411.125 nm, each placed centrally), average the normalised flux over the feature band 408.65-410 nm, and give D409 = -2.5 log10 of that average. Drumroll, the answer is -0.11 mag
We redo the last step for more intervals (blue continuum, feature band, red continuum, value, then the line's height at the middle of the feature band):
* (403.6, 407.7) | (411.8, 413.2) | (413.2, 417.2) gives -0.02 mag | 16.5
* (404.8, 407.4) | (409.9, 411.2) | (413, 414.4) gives 0.06 mag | 16.6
